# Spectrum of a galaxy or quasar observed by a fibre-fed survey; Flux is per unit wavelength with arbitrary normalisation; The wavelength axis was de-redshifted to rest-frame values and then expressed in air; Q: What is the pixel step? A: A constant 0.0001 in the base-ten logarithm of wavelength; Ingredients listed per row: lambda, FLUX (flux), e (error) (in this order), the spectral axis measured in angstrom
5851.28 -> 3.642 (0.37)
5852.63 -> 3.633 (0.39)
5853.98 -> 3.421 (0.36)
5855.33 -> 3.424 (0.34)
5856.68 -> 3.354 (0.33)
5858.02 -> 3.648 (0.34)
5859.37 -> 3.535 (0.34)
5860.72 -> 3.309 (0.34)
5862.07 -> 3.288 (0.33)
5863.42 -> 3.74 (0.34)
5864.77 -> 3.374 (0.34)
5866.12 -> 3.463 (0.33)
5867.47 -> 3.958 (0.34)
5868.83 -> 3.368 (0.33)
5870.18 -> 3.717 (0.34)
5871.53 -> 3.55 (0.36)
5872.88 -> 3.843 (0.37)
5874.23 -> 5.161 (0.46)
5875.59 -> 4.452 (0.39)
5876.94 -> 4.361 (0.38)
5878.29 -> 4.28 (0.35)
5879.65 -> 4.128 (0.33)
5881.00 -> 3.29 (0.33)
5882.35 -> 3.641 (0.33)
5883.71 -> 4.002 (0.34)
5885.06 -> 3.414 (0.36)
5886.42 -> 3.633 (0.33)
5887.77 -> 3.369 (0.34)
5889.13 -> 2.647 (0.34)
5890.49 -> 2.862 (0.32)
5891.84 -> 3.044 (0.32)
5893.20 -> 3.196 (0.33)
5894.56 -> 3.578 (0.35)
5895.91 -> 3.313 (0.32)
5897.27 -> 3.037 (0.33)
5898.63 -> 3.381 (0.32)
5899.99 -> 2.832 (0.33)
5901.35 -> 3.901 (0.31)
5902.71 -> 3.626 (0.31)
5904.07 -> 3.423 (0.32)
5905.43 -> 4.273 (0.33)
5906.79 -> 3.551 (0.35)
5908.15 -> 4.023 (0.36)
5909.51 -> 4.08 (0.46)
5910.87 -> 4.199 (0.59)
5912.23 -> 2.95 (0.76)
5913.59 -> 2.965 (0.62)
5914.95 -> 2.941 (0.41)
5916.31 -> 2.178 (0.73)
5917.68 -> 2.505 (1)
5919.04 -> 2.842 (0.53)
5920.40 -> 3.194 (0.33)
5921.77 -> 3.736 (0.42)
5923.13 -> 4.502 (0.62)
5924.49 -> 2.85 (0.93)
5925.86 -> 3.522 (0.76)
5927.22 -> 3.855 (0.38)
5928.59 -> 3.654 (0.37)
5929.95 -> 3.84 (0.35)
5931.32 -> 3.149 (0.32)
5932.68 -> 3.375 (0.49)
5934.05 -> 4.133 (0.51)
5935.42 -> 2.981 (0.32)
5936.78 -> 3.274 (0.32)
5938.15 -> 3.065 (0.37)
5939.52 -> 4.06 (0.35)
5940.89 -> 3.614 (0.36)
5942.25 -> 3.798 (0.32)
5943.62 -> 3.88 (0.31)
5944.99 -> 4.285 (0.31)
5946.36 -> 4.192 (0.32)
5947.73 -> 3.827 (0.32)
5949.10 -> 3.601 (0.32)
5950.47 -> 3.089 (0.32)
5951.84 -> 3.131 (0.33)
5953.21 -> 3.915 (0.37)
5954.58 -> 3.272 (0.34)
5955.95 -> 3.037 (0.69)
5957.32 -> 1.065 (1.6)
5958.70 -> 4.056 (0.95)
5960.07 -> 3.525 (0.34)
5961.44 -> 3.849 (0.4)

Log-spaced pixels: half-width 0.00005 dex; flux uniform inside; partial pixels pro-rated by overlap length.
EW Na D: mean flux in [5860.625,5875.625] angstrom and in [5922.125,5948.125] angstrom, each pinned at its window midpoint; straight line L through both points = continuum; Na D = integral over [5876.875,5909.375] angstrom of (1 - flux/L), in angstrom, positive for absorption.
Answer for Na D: 1.7 angstrom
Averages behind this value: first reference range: 3.76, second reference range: 3.68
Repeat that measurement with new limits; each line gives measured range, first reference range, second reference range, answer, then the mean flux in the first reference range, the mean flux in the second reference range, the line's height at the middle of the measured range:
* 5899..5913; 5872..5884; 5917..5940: 0.25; 4.12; 3.44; 3.74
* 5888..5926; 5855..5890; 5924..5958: 2.65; 3.69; 3.46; 3.57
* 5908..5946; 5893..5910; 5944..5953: 1.67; 3.56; 3.7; 3.64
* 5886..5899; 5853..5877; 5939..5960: 1.60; 3.7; 3.52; 3.64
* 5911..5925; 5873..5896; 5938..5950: 2.43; 3.68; 3.83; 3.77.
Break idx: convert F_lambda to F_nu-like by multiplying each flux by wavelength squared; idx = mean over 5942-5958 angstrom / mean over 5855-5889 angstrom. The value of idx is 0.94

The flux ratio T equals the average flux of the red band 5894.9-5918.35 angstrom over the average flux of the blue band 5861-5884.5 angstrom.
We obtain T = 0.87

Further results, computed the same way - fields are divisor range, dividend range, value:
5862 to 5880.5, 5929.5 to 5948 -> 0.94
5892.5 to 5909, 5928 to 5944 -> 1.01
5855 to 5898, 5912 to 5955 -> 0.96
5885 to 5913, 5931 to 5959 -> 1.01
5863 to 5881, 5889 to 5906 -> 0.85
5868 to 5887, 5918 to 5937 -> 0.89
